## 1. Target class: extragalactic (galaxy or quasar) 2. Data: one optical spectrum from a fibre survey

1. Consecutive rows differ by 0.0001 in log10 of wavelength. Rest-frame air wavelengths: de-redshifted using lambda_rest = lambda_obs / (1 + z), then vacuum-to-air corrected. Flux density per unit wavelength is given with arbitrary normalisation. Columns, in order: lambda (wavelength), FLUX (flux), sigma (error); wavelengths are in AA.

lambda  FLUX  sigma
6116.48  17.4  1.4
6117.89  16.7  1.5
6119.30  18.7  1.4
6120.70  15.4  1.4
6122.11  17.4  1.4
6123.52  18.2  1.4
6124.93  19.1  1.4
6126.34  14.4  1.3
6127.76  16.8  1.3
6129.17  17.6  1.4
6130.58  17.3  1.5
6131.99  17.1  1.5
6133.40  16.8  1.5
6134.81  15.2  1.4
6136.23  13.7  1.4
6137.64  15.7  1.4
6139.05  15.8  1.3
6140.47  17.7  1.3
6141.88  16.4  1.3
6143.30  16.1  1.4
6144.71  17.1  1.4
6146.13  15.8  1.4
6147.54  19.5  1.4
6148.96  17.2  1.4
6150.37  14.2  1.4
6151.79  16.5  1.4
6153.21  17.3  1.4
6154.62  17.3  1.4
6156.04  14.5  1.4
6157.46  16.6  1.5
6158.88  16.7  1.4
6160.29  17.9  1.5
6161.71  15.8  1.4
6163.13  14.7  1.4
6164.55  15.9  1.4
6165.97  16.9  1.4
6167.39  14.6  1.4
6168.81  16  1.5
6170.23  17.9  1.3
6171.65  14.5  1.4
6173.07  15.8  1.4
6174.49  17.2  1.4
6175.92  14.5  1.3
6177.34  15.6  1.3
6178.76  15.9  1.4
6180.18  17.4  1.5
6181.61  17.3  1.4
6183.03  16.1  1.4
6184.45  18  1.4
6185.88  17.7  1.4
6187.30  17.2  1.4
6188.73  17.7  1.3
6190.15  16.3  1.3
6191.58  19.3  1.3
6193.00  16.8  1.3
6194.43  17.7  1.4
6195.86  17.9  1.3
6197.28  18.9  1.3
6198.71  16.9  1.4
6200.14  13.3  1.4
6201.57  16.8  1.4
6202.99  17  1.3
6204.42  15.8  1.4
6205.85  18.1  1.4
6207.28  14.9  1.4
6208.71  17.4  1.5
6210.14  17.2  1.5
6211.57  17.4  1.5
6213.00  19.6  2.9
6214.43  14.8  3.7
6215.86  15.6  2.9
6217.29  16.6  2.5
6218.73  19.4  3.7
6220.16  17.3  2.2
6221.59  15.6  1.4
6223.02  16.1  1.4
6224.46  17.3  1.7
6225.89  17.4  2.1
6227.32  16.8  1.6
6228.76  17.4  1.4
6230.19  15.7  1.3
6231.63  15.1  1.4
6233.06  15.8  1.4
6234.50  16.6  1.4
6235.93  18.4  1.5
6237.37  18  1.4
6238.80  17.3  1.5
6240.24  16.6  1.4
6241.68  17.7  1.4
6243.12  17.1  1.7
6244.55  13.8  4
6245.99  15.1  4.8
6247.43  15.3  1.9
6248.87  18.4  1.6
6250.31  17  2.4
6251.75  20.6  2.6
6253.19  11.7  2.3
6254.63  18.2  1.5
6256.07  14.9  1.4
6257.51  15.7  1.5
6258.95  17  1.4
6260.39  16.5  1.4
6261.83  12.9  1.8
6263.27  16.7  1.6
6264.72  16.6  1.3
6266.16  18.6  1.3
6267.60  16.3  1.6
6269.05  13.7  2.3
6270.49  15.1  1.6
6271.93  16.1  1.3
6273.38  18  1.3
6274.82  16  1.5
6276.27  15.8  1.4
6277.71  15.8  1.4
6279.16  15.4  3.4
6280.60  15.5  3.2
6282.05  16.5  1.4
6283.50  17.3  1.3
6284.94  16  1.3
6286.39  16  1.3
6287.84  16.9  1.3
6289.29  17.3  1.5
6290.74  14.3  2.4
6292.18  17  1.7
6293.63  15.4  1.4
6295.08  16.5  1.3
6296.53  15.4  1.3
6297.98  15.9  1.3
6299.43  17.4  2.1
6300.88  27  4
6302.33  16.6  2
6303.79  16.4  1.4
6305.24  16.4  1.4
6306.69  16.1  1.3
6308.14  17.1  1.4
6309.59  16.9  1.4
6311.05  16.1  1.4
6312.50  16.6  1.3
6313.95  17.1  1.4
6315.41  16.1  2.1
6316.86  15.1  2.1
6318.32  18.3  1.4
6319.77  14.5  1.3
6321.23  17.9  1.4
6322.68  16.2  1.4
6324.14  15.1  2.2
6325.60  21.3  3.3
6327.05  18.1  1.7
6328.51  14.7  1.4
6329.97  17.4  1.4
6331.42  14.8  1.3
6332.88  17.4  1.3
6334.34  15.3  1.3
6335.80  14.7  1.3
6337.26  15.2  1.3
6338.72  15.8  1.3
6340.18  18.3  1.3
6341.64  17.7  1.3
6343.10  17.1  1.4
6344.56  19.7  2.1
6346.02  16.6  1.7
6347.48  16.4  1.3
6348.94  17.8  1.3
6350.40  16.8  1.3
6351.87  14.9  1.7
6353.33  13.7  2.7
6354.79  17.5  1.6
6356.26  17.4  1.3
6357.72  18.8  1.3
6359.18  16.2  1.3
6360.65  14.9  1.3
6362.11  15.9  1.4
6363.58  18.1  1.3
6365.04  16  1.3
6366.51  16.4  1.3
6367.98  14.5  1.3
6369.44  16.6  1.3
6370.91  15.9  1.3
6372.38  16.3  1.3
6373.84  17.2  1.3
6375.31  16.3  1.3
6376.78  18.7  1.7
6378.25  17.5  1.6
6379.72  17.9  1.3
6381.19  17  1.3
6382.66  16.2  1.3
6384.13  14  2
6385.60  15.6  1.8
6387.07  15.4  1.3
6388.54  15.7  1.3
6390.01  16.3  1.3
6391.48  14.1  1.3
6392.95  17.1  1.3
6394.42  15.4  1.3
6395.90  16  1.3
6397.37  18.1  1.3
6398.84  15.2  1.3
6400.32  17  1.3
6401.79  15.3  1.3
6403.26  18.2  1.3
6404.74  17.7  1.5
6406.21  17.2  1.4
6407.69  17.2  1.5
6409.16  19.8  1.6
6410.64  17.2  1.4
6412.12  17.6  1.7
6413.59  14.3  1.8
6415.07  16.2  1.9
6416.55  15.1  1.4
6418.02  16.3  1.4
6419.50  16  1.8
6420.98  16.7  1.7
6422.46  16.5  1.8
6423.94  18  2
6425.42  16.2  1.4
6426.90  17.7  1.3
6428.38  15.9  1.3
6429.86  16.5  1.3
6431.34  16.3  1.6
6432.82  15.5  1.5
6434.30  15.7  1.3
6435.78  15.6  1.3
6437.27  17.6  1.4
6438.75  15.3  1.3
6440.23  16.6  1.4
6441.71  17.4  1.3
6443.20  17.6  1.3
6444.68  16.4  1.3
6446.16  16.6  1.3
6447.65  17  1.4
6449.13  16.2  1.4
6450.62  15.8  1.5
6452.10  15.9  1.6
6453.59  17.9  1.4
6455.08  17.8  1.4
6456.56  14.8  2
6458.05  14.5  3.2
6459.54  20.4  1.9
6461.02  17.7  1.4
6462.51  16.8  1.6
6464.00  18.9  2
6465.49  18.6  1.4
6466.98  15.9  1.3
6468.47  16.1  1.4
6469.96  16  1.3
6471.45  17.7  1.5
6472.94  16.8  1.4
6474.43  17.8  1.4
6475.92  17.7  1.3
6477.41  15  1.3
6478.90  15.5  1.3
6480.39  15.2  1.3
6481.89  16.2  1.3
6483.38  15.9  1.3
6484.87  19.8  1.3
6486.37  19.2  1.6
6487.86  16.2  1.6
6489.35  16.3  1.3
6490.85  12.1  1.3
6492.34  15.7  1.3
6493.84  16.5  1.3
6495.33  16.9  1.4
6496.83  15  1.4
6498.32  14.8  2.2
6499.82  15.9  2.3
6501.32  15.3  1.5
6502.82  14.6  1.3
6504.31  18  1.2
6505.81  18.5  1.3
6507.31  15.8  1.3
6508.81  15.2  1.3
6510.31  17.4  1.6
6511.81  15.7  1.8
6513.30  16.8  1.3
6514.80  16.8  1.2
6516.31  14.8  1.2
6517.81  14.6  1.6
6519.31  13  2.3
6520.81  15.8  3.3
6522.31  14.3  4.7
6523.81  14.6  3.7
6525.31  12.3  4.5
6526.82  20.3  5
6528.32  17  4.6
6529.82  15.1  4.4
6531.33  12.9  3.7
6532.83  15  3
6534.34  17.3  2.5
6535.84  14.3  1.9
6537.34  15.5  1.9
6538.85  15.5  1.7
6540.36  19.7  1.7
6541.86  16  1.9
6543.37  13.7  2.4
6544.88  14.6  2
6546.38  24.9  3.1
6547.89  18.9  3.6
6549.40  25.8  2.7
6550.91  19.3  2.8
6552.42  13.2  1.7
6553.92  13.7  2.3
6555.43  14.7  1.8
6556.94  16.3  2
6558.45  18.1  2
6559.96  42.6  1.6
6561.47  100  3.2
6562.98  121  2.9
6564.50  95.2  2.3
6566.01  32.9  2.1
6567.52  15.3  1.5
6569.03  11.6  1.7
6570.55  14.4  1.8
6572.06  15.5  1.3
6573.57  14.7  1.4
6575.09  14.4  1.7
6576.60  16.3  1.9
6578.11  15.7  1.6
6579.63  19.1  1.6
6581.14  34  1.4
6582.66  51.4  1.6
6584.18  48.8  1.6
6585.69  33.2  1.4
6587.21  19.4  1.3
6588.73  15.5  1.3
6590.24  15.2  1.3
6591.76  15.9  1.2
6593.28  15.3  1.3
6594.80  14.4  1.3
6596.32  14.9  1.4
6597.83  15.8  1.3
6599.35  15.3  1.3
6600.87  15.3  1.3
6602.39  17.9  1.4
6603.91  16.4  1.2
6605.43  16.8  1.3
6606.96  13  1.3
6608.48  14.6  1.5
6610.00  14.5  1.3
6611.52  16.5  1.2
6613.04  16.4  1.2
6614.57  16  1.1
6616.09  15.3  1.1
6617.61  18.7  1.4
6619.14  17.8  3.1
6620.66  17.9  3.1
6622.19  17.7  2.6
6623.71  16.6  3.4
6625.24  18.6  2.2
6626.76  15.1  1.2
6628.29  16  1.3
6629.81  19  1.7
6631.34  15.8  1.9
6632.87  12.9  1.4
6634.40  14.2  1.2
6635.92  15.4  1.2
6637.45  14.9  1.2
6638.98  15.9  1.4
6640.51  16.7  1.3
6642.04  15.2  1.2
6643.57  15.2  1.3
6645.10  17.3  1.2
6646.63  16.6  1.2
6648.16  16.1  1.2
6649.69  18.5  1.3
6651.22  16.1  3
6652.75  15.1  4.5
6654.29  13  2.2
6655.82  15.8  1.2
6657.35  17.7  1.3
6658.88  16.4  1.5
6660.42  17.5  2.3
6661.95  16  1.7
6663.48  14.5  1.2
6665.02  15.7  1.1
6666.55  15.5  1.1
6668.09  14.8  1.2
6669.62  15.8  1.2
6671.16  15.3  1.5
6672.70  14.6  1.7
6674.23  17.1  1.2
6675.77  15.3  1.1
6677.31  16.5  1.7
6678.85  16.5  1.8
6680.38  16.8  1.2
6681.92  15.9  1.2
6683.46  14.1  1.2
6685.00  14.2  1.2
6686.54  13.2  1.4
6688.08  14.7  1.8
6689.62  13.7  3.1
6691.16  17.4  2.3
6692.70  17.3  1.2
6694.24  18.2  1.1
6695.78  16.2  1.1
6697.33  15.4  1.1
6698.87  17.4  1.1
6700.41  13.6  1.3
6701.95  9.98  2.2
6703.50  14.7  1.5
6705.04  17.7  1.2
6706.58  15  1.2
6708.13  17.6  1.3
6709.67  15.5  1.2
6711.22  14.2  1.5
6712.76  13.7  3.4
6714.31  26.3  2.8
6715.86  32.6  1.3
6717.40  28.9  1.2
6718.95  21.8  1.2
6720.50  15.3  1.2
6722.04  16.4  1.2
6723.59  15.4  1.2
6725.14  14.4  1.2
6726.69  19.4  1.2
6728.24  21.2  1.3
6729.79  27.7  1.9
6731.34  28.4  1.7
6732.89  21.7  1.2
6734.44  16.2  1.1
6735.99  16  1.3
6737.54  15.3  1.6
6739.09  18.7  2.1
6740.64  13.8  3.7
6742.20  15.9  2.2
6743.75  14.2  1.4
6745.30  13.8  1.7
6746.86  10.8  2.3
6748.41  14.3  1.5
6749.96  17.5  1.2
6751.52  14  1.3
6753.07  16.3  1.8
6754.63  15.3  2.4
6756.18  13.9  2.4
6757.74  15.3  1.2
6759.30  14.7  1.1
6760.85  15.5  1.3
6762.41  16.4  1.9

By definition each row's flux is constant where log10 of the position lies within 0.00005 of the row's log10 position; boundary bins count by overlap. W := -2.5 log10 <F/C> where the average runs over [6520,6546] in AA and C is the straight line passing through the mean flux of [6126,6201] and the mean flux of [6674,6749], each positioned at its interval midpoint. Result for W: 0.086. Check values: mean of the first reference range 16.5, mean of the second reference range 17.2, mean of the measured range 15.7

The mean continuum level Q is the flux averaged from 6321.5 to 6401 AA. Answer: 16.5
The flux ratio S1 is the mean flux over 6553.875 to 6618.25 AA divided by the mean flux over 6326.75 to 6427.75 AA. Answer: 1.5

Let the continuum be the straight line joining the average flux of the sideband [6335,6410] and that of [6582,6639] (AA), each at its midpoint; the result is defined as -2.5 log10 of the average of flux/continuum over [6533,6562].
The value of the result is -0.23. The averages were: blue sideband 16.6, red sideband 18.2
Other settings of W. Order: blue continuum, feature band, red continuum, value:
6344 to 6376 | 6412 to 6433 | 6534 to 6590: 0.219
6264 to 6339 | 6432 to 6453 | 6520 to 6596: 0.261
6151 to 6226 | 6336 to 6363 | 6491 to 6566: 0.161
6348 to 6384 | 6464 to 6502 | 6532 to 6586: 0.384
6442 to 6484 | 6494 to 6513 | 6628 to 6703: 0.026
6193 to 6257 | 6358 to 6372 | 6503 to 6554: 0.028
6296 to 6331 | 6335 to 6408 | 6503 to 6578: 0.118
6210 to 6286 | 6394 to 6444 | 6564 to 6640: 0.085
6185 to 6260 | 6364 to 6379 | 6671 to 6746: 0.025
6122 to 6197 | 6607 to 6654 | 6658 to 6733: 0.068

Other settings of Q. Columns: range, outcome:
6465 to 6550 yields 16.3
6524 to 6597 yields 24.7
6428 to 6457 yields 16.4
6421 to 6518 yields 16.5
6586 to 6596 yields 16.7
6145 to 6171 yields 16.4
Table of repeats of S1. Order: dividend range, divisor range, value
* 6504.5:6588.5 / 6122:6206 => 1.42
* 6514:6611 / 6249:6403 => 1.36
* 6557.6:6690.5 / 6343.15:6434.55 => 1.24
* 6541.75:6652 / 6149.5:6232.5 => 1.32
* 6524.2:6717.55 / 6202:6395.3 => 1.18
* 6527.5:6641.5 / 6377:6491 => 1.30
